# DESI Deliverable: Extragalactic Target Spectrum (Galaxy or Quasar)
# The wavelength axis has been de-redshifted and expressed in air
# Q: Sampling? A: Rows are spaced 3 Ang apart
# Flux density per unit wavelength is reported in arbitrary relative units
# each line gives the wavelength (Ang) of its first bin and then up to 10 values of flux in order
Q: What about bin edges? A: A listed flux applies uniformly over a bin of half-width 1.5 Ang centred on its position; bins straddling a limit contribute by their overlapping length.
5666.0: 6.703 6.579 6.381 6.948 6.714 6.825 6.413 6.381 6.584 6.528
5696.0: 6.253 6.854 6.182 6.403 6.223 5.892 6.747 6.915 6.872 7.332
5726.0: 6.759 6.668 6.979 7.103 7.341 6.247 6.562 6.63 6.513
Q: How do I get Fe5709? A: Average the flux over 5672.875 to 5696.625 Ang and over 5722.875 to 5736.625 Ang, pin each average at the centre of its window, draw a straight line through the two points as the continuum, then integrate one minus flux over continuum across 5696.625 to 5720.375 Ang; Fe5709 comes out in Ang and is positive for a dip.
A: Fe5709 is 1.01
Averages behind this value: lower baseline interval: 6.59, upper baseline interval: 6.94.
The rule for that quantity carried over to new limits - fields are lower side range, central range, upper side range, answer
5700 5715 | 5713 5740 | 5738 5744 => -2.1 Ang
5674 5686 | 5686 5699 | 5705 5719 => 0.2 Ang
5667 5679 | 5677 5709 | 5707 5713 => -0.7 Ang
